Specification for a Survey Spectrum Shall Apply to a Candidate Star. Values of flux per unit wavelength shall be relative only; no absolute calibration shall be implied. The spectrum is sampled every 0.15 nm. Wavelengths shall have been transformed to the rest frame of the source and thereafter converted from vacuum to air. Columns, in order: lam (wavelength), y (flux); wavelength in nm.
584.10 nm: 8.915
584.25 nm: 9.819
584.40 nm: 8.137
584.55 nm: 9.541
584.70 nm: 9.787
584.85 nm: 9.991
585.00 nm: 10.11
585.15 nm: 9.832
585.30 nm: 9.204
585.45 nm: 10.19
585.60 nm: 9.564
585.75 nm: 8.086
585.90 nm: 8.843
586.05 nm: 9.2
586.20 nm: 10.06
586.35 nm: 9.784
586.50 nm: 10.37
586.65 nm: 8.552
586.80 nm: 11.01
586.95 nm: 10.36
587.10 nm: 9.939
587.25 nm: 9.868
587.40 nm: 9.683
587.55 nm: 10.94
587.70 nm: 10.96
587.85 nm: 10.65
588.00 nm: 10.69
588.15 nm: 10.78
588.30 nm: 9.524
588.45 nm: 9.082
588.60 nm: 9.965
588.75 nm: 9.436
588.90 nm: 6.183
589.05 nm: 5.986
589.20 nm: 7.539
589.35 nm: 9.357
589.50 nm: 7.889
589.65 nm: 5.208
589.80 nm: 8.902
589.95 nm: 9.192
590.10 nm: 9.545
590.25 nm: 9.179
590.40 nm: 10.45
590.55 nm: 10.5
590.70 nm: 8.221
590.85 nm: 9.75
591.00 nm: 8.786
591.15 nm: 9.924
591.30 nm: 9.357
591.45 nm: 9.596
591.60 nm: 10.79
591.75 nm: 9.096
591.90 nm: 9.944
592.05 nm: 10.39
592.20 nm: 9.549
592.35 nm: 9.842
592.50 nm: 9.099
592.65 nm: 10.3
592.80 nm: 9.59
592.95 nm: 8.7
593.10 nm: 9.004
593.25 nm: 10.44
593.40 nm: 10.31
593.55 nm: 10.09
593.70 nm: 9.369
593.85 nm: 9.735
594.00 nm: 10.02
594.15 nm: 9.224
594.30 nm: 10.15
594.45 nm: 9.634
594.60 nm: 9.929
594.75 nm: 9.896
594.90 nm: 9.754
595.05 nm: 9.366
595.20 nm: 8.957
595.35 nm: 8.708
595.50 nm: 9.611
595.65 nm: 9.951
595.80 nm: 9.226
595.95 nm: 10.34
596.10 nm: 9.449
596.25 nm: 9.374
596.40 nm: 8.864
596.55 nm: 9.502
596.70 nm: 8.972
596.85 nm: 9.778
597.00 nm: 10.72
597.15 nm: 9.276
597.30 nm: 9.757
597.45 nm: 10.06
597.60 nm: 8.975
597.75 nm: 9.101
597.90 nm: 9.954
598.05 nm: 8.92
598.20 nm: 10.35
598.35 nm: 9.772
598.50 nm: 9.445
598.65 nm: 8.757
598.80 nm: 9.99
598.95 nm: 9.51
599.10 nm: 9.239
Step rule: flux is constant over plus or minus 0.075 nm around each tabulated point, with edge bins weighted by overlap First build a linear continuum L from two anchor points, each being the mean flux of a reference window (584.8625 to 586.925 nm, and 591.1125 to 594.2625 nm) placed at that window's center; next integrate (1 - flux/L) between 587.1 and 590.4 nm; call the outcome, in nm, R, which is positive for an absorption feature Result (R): 0.19 nm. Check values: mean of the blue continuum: 9.63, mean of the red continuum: 9.73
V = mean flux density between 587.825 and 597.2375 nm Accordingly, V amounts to 9.4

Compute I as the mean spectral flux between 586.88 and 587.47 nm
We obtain 9.96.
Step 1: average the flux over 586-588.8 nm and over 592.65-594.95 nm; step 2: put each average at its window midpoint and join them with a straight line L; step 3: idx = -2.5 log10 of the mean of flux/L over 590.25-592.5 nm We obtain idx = 0.019 mag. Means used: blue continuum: 10.1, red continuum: 9.74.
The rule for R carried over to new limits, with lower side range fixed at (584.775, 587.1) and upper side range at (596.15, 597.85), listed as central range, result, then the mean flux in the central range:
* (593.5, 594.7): -0.028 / 9.76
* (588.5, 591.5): 0.272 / 8.74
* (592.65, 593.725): -0.016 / 9.7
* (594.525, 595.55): 0.008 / 9.46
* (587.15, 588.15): -0.085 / 10.5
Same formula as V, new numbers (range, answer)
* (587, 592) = 9.31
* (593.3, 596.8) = 9.59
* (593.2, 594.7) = 9.88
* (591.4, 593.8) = 9.76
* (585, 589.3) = 9.52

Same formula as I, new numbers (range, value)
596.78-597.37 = 9.88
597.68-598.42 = 9.62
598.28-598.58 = 9.59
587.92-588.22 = 10.7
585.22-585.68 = 9.64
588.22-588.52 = 9.33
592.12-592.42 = 9.7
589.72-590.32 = 9.17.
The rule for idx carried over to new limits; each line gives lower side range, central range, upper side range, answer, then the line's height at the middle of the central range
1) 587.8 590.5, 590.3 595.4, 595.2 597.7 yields -0.05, 9.19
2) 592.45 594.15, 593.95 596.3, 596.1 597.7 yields 0.00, 9.6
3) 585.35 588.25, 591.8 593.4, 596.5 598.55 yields 0.01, 9.78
